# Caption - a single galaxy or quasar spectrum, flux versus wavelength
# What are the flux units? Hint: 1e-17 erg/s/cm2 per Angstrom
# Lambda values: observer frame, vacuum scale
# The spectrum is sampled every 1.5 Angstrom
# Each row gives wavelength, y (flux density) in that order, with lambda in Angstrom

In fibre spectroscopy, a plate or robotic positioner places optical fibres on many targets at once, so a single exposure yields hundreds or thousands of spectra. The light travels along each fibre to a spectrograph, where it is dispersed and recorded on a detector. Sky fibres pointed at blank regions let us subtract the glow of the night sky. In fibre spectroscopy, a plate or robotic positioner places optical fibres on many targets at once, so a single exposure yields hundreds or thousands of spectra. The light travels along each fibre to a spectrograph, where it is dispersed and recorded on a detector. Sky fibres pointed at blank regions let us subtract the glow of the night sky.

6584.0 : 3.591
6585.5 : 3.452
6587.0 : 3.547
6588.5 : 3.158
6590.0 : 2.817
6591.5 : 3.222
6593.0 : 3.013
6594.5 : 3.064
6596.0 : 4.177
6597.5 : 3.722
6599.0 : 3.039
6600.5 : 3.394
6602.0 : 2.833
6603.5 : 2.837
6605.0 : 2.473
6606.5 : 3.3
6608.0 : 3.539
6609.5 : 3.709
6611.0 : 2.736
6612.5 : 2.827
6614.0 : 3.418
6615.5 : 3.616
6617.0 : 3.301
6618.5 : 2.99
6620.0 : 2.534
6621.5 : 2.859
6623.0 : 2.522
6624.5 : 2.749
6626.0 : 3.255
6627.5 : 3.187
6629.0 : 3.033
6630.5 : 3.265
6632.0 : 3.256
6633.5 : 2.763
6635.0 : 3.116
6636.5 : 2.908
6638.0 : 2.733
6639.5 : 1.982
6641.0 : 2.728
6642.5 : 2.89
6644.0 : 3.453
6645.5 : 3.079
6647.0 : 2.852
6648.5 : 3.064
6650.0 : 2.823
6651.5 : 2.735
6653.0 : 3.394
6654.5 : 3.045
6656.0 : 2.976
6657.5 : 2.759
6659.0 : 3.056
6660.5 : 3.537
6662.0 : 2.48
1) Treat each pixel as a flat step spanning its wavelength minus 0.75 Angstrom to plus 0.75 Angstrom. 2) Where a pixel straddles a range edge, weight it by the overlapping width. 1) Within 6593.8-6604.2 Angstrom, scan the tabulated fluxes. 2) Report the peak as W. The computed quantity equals 4.177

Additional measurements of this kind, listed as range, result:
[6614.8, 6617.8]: 3.616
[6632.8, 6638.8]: 3.116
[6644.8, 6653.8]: 3.394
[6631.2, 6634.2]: 3.256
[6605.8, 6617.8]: 3.709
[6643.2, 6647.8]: 3.453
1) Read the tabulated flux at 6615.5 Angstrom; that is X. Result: 3.616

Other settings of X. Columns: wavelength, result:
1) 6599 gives 3.039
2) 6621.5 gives 2.859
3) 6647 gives 2.852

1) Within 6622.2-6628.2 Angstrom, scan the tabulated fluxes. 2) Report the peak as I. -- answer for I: 3.255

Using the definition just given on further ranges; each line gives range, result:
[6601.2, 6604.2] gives 2.837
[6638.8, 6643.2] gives 2.89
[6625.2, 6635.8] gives 3.265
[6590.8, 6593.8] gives 3.222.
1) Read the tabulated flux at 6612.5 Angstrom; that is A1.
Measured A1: 2.827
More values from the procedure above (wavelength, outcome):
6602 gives 2.833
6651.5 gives 2.735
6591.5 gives 3.222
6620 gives 2.534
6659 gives 3.056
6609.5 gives 3.709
